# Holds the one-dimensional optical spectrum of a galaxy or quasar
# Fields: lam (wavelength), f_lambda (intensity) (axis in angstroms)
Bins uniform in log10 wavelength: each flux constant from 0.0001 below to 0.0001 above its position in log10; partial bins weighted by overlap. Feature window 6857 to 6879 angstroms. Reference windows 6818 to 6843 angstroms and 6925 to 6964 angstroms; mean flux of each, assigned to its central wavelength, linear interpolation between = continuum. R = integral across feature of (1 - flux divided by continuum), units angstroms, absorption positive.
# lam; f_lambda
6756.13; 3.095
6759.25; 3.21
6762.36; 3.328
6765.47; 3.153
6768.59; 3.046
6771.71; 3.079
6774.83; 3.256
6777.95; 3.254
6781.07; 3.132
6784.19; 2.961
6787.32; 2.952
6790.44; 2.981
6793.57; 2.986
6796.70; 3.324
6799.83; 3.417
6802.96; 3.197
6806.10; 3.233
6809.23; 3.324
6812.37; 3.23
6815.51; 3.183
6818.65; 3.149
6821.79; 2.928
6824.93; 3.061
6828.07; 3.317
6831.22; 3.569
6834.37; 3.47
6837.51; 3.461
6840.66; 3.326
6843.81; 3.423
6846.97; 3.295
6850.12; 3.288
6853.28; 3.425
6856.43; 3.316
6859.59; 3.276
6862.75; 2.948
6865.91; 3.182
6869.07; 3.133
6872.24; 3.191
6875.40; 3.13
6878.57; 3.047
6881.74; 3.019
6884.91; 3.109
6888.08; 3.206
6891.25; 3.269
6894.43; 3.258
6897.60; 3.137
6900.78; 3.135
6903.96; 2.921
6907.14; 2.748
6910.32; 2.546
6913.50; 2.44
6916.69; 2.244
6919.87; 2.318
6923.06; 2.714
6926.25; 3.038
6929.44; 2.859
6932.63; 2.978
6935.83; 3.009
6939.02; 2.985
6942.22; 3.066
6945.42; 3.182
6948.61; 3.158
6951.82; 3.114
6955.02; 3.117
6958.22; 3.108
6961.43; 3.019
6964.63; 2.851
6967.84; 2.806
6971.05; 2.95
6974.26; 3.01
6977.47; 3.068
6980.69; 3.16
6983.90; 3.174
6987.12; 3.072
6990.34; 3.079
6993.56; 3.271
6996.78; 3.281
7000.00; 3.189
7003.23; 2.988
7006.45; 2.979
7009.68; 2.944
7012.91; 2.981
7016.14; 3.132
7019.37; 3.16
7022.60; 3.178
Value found 0.5 angstroms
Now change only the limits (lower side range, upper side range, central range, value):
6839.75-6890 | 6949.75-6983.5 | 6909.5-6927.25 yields 3.3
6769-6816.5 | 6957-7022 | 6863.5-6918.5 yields 2.4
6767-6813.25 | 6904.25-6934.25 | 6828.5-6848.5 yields -3.0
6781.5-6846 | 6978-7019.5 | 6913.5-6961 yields 3.6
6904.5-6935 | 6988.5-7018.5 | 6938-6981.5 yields -2.6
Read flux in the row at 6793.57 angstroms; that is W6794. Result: 2.986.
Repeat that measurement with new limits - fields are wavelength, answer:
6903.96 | 2.921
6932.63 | 2.978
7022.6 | 3.178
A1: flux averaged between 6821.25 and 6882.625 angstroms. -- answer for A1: 3.25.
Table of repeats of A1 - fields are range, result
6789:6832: 3.2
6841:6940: 3.02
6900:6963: 2.88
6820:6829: 3.09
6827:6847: 3.42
